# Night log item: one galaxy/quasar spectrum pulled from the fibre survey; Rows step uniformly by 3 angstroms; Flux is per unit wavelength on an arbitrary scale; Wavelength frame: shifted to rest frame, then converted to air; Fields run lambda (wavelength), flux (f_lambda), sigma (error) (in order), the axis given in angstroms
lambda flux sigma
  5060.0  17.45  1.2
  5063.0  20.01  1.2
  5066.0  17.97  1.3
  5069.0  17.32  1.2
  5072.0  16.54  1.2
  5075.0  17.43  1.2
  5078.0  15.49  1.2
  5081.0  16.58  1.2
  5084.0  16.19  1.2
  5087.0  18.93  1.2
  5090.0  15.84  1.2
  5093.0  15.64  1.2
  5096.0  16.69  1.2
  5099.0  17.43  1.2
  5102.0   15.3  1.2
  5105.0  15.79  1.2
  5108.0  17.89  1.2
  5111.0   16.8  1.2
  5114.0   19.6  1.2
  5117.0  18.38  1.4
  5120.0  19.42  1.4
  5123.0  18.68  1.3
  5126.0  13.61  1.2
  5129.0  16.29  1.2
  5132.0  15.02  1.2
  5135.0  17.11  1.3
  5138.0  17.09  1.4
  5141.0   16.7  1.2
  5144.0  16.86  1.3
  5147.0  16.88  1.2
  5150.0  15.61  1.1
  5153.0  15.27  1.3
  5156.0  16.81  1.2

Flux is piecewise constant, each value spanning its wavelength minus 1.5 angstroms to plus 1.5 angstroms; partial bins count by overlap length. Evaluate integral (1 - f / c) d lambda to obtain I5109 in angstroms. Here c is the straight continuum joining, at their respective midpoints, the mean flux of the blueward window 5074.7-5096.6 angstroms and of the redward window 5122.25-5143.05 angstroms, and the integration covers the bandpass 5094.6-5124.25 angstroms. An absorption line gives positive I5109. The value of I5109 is -2.1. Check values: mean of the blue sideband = 16.5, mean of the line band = 17.6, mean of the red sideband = 16.3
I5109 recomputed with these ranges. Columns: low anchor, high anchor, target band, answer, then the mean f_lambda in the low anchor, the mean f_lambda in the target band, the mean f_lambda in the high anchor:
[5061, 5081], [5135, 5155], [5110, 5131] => -0.90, 17.4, 17.5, 16.5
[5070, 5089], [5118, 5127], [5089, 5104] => 0.81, 16.8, 16.2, 17.5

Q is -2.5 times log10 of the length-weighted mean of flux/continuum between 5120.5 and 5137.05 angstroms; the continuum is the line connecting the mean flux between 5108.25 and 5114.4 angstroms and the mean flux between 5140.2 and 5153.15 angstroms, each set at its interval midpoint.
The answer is 0.05 mag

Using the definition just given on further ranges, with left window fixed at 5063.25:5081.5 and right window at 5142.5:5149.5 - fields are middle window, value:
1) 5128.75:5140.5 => 0.02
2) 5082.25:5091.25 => 0.00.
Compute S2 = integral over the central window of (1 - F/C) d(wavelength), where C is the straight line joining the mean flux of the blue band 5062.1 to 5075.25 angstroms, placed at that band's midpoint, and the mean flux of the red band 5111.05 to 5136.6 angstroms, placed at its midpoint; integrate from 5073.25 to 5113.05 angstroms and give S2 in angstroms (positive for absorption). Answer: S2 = 2.0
